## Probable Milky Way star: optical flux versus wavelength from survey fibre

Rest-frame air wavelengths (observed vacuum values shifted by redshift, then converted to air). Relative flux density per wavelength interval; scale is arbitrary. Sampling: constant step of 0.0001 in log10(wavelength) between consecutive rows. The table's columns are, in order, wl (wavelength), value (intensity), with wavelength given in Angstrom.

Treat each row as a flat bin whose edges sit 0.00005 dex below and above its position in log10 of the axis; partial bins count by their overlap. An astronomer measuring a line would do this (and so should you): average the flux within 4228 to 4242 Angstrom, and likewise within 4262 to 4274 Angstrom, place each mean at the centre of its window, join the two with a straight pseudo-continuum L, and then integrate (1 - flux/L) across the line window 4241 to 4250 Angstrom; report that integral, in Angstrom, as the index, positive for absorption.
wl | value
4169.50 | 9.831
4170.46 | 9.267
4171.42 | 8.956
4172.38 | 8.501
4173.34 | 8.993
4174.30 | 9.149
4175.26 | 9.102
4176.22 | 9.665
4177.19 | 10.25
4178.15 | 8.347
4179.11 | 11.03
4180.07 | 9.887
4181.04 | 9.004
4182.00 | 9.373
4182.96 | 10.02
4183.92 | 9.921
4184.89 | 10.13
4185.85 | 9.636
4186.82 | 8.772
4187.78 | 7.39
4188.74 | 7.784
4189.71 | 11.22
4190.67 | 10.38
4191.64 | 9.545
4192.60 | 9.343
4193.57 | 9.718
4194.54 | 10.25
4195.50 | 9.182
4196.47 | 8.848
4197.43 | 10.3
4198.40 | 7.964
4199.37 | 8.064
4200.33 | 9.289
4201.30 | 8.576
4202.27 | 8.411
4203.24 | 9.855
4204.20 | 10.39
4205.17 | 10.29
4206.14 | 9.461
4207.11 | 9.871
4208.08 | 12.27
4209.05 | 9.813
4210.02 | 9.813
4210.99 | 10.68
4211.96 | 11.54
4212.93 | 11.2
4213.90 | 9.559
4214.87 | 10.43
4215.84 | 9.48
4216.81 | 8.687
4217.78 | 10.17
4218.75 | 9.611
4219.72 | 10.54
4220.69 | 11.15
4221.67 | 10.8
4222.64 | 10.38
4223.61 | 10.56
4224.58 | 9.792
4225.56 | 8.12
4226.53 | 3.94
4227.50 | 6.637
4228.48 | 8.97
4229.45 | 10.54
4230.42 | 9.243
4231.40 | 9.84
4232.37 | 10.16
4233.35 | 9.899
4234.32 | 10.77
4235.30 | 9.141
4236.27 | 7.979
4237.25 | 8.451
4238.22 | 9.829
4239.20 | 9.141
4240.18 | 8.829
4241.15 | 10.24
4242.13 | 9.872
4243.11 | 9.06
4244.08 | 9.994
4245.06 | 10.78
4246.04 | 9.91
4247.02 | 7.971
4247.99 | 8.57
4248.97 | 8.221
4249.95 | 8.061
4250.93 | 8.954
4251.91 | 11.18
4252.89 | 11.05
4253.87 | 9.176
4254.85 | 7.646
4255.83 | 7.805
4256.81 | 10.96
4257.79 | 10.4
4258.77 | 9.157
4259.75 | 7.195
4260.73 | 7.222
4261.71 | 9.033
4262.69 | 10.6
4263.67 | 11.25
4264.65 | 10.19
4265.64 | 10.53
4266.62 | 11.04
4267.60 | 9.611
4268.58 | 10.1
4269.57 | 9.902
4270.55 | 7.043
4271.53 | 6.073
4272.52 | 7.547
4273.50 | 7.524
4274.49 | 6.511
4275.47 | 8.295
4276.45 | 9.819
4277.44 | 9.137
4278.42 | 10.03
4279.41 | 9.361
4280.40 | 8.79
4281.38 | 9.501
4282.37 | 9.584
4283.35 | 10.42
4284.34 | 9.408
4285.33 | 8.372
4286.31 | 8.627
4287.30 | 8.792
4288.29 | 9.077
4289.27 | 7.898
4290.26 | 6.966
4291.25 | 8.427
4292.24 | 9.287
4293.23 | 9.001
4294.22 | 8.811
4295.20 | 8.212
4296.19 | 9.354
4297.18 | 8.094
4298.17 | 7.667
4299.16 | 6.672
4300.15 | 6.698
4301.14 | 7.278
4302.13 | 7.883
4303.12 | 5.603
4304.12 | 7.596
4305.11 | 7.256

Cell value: 0.1 Angstrom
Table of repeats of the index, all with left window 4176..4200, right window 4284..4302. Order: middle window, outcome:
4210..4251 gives -2.4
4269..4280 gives 0.2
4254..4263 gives -0.2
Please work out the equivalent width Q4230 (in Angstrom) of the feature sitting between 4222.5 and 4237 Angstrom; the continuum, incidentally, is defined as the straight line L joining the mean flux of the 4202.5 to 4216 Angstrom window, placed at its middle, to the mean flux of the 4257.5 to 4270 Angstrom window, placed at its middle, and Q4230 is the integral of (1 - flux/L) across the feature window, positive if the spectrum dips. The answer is 1.5 Angstrom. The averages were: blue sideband 10.3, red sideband 9.7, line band 9.02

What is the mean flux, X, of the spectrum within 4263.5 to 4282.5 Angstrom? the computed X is 9.04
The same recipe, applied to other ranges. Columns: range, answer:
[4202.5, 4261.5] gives 9.51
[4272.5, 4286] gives 8.93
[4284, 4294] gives 8.58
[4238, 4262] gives 9.2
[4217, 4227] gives 9.49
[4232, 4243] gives 9.46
